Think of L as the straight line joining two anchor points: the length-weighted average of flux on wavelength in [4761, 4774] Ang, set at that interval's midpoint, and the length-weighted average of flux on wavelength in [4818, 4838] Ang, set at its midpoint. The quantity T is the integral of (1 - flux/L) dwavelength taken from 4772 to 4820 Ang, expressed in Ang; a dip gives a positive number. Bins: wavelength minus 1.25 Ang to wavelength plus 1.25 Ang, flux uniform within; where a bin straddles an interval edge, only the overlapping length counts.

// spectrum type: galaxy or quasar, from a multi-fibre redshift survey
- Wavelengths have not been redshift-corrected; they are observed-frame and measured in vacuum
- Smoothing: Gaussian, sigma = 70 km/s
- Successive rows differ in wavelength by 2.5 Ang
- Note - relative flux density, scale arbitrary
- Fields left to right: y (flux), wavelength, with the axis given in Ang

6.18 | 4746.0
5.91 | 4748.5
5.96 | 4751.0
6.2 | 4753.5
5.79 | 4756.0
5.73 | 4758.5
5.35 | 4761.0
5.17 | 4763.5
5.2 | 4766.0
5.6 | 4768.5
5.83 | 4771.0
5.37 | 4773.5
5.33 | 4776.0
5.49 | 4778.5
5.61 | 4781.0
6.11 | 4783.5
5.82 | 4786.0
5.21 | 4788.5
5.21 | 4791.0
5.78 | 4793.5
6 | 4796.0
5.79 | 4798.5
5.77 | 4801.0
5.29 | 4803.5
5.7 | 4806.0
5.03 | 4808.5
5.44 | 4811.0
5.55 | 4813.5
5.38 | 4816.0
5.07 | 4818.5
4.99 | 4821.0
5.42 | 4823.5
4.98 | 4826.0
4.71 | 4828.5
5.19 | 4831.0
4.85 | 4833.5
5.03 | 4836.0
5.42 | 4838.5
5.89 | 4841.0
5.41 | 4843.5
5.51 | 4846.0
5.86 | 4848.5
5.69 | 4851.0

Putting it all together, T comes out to -2.5 Ang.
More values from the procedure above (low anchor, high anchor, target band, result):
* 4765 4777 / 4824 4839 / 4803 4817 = -0.6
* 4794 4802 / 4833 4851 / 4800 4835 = 2.7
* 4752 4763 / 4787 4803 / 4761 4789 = 0.8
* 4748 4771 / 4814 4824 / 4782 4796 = -0.6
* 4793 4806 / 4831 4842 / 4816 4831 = 1.0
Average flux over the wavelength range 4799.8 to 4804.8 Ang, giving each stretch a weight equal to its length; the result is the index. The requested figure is 5.53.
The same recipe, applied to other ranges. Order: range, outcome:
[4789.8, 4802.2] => 5.71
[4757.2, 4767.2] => 5.37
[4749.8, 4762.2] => 5.81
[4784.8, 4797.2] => 5.6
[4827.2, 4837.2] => 4.94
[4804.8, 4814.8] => 5.43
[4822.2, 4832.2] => 5.07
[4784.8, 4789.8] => 5.51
